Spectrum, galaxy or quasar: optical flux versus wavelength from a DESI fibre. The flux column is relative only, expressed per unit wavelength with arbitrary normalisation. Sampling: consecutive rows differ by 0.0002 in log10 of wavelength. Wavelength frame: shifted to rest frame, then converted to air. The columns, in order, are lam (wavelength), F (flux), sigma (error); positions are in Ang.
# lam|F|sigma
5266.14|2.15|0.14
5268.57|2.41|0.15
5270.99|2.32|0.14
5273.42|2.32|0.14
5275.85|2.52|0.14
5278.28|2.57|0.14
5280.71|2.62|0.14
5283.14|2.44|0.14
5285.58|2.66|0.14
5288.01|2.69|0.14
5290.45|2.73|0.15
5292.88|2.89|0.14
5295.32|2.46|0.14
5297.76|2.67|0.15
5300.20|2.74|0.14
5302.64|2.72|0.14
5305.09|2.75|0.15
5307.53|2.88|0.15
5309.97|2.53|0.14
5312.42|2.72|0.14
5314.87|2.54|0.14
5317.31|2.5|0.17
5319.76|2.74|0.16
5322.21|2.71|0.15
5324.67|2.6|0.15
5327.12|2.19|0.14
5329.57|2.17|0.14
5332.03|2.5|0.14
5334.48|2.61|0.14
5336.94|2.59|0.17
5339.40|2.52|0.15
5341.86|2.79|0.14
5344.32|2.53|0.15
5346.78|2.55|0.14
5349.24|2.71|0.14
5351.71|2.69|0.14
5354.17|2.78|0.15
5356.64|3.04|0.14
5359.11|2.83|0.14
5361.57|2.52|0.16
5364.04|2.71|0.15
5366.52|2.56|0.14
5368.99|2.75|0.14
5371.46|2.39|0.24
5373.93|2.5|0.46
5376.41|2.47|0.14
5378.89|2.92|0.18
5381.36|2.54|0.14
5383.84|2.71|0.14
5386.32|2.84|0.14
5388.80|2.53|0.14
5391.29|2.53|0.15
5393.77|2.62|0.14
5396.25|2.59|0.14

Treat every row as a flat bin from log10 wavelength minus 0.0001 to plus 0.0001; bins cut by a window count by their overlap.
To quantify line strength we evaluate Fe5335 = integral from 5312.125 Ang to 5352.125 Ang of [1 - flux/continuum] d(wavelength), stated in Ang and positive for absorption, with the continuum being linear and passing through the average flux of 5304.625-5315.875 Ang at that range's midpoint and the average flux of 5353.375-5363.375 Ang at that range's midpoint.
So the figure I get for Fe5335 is 2.5 Ang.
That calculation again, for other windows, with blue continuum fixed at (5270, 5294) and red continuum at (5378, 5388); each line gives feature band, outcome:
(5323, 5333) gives 1.03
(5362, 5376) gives 0.74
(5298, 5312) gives -0.57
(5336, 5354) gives 0.29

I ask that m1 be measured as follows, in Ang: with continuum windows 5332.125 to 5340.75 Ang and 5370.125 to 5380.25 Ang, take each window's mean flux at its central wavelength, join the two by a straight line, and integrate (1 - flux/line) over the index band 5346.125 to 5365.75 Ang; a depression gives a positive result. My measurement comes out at -1.2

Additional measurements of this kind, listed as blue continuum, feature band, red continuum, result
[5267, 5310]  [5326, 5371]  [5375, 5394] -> 0.3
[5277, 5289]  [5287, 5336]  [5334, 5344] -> -0.2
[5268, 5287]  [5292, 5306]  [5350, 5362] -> -0.7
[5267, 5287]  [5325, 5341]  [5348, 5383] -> 0.9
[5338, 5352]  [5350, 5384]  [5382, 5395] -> -0.5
